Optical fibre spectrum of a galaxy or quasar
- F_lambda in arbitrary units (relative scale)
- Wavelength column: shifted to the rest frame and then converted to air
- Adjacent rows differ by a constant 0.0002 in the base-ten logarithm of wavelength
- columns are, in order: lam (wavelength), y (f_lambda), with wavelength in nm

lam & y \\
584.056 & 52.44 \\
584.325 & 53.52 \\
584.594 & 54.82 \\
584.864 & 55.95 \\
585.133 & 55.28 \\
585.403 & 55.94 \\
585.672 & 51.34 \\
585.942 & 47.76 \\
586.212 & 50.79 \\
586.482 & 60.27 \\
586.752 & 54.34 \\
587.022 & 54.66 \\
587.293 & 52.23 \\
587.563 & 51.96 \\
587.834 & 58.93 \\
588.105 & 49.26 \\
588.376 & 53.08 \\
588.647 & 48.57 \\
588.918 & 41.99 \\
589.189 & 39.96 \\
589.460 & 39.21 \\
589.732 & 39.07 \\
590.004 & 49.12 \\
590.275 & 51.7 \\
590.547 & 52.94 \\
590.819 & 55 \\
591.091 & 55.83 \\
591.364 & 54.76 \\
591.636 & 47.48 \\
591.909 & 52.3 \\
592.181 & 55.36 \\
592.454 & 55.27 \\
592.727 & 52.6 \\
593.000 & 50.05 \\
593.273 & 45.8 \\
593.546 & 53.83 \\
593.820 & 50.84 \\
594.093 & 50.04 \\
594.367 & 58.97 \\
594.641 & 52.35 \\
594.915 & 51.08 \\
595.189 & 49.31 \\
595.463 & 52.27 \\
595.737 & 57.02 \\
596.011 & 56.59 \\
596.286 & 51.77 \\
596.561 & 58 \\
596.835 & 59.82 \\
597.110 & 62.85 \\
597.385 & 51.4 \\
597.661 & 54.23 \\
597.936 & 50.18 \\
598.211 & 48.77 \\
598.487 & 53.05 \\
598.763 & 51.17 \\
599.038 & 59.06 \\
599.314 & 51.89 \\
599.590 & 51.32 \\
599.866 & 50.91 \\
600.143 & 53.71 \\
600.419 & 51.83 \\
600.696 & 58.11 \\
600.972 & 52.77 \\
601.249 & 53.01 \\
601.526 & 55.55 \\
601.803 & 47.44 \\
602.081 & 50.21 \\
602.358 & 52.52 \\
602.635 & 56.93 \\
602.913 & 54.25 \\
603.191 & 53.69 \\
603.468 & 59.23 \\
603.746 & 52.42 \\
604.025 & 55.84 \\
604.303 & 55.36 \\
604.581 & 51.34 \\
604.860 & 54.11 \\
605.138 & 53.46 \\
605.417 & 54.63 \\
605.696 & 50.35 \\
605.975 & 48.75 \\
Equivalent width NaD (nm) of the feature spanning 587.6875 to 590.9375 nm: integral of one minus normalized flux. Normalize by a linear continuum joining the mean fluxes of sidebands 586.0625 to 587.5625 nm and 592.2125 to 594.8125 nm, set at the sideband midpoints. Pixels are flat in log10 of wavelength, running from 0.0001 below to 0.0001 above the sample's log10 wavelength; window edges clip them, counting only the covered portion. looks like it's 0.32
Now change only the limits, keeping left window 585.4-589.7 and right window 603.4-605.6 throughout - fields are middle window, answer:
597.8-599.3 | 0.01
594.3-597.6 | -0.18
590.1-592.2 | -0.08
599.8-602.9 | 0.03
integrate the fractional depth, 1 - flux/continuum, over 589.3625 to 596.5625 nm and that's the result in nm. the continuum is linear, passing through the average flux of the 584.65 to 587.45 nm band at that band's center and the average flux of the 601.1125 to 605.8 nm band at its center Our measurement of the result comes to 0.27 nm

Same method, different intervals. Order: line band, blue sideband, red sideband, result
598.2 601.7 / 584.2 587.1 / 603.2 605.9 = 0.045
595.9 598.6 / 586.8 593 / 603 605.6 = -0.111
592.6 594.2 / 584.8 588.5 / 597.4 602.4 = 0.077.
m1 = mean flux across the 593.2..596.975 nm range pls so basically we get 53.5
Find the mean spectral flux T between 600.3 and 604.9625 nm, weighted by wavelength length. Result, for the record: 53.8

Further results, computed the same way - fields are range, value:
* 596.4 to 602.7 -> 53.6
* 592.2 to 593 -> 53.5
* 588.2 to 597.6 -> 51.7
